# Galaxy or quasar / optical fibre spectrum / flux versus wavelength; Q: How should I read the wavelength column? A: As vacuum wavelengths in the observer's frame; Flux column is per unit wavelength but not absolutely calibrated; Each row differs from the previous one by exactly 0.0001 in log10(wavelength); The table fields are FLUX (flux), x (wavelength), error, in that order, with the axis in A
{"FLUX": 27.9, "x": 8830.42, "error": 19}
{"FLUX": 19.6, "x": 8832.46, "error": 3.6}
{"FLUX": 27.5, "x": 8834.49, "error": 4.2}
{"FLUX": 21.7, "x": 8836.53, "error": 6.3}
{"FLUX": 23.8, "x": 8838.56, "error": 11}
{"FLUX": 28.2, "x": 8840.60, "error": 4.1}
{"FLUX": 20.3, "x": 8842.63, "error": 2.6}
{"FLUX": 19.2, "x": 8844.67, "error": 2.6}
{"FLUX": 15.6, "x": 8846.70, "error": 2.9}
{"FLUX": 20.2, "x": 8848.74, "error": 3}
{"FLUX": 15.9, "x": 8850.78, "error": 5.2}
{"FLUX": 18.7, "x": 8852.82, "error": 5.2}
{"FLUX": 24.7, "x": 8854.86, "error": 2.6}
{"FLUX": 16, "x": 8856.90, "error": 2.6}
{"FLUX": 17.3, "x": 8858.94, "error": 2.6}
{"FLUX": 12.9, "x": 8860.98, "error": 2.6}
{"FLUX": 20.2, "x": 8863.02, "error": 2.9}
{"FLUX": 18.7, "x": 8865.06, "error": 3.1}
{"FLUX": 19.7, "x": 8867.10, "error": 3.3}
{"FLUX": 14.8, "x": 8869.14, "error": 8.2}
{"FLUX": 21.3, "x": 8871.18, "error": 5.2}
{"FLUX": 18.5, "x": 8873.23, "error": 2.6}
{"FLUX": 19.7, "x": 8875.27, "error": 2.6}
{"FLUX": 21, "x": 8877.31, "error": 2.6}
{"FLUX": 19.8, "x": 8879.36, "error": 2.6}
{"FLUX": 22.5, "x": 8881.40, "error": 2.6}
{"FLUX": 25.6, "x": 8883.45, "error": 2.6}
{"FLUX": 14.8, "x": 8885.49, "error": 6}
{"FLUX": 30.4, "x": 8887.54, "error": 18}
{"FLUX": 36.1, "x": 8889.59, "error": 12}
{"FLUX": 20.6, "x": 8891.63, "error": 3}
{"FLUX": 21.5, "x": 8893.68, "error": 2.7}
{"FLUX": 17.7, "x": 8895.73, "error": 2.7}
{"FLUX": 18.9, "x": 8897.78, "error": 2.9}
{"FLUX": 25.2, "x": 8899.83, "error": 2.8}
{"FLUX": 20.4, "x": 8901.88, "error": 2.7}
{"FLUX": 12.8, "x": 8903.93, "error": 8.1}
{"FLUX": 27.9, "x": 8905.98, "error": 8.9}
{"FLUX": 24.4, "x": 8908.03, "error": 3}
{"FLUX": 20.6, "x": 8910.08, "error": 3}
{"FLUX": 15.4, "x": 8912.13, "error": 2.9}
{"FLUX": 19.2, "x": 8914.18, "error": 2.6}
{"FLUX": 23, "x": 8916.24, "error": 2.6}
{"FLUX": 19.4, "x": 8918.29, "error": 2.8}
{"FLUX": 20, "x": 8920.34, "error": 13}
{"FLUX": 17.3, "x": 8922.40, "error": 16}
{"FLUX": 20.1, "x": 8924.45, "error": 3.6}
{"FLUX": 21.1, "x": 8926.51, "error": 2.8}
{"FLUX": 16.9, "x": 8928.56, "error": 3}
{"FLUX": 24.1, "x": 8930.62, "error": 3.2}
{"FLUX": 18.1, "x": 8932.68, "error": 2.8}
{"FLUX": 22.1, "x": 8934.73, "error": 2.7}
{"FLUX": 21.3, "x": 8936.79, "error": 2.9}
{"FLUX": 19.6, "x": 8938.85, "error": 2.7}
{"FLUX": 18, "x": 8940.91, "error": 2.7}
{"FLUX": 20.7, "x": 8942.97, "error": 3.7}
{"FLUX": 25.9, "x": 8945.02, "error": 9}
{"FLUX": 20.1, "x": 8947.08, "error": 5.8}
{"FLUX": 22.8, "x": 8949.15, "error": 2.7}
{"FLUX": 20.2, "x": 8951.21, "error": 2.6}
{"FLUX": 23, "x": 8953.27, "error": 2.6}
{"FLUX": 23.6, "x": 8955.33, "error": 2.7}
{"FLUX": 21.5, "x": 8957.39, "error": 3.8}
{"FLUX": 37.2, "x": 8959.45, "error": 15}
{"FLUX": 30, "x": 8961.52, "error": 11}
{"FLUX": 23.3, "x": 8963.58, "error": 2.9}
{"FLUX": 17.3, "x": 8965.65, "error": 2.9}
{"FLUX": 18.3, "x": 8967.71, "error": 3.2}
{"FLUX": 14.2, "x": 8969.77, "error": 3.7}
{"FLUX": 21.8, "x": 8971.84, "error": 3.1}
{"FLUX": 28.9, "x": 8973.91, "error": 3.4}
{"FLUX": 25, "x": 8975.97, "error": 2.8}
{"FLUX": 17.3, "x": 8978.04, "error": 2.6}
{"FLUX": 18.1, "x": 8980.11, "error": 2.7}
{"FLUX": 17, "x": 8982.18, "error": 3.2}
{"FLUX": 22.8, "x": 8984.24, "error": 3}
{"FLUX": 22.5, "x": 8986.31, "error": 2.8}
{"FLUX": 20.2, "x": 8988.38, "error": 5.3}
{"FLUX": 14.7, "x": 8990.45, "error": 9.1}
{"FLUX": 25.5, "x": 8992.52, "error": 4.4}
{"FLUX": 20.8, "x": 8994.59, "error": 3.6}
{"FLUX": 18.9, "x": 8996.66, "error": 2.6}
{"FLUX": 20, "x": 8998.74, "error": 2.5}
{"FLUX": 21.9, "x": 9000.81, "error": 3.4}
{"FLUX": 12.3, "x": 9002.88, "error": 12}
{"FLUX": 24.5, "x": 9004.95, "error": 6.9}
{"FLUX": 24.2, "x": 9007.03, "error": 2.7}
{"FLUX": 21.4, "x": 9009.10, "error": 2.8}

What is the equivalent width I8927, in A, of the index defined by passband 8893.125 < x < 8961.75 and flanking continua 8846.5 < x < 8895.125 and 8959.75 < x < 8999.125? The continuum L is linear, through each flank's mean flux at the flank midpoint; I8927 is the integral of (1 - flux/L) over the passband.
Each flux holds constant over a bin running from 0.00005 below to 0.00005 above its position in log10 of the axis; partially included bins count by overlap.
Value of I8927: -1.94 A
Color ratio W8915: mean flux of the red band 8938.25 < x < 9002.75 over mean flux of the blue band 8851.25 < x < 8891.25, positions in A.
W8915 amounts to 1.04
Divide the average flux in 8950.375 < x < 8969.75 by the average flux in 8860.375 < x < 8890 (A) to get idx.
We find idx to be 1.12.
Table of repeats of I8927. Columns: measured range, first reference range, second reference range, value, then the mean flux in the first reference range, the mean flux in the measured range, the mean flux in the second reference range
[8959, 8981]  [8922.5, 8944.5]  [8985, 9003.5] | -2.7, 20.2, 22.5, 19.9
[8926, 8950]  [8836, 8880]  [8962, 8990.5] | -0.9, 19.4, 20.9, 20.5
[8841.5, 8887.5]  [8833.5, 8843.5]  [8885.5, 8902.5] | 8.9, 24.4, 19.2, 23.4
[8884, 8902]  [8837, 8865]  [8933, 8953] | -2.5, 19.5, 23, 21.2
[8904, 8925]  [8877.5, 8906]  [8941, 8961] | 2.2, 22.2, 20.4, 23.8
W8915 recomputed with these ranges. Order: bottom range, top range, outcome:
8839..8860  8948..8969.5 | 1.19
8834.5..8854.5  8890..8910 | 1.03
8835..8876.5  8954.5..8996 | 1.13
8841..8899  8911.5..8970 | 1.05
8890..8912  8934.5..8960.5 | 1.08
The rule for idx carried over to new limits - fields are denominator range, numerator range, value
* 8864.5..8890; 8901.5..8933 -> 0.94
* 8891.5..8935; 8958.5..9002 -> 1.07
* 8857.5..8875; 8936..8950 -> 1.18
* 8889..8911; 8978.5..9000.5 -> 0.91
